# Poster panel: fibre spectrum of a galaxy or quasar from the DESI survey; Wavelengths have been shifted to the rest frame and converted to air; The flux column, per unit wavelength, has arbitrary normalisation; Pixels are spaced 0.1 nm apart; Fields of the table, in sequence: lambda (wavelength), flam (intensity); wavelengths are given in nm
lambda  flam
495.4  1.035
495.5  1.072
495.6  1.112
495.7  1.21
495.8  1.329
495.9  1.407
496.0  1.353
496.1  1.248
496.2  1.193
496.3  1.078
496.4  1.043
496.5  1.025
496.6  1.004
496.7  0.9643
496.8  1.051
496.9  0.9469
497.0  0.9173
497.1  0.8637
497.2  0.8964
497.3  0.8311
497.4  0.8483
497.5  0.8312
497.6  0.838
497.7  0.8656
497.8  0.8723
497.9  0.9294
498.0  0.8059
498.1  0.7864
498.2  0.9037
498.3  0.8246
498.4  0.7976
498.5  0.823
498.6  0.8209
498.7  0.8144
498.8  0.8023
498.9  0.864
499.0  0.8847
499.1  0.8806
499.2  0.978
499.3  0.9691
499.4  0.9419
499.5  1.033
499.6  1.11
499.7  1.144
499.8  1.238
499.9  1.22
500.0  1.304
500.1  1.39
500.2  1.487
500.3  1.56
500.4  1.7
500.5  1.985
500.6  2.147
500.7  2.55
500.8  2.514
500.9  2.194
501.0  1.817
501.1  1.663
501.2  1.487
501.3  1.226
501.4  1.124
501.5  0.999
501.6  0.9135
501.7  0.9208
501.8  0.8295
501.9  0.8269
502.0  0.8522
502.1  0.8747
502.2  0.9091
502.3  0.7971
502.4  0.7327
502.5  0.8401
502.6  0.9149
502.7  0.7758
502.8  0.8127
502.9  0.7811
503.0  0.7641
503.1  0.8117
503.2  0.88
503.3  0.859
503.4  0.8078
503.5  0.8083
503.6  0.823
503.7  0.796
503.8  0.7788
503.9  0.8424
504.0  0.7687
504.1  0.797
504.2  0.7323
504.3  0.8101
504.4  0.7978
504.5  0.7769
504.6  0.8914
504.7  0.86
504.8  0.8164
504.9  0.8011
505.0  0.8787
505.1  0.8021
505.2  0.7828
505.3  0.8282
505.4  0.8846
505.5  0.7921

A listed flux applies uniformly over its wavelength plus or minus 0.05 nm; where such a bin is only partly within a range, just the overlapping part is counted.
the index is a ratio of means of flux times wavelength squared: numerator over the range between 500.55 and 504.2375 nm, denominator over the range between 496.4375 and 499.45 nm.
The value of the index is 1.24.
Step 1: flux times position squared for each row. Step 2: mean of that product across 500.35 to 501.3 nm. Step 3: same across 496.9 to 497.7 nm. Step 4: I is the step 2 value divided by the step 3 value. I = 2.30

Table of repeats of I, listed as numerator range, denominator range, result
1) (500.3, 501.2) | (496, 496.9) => 1.89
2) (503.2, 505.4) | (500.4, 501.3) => 0.42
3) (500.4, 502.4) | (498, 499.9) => 1.51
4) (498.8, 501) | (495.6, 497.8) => 1.40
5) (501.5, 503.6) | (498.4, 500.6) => 0.73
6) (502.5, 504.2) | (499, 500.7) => 0.61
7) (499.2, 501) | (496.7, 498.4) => 1.79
